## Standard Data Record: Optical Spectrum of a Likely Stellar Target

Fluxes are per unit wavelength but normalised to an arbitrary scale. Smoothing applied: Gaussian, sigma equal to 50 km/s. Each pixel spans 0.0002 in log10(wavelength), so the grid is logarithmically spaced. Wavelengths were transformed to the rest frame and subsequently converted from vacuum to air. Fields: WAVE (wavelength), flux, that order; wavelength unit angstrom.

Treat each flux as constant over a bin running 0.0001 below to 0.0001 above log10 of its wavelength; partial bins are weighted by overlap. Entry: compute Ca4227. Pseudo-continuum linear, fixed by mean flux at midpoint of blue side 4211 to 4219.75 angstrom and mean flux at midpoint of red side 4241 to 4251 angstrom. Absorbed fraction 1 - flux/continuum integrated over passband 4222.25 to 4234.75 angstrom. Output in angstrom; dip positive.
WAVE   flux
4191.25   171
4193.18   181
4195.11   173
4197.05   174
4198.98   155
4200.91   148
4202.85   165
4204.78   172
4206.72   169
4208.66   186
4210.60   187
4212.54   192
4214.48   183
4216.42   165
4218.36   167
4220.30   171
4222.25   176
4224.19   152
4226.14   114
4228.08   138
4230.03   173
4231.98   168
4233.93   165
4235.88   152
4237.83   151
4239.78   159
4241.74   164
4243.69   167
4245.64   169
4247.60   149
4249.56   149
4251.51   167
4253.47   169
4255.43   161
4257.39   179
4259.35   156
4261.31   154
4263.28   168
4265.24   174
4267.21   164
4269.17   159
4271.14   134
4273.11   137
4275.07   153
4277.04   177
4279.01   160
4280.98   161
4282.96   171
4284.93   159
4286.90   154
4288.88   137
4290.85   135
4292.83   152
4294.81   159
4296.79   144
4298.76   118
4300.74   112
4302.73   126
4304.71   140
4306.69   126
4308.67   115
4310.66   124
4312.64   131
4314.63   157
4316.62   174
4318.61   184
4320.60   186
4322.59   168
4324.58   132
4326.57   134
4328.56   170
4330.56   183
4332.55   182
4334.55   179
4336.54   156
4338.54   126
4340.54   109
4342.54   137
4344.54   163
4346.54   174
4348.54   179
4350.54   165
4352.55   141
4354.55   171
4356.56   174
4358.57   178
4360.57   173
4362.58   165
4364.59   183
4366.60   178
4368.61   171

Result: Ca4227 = 1.2 angstrom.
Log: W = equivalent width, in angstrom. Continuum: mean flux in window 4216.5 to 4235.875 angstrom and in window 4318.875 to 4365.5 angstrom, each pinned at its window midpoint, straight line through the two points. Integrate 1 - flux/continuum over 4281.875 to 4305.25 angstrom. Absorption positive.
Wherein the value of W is 2.66 angstrom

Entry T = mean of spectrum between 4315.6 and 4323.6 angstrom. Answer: 178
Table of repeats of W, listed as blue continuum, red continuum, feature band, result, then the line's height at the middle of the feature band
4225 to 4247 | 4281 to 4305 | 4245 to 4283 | -2.7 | 150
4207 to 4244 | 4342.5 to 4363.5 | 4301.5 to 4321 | 2.5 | 166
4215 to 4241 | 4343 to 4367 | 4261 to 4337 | 5.5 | 165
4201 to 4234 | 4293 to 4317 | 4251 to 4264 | -1.1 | 152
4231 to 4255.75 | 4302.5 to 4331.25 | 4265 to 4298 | 0.3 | 155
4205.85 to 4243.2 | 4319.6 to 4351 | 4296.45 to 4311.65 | 3.4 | 161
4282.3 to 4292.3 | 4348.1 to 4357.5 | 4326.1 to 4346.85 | 0.7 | 162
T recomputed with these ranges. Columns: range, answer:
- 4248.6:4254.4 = 162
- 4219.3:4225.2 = 166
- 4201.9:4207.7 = 169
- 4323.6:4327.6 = 134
